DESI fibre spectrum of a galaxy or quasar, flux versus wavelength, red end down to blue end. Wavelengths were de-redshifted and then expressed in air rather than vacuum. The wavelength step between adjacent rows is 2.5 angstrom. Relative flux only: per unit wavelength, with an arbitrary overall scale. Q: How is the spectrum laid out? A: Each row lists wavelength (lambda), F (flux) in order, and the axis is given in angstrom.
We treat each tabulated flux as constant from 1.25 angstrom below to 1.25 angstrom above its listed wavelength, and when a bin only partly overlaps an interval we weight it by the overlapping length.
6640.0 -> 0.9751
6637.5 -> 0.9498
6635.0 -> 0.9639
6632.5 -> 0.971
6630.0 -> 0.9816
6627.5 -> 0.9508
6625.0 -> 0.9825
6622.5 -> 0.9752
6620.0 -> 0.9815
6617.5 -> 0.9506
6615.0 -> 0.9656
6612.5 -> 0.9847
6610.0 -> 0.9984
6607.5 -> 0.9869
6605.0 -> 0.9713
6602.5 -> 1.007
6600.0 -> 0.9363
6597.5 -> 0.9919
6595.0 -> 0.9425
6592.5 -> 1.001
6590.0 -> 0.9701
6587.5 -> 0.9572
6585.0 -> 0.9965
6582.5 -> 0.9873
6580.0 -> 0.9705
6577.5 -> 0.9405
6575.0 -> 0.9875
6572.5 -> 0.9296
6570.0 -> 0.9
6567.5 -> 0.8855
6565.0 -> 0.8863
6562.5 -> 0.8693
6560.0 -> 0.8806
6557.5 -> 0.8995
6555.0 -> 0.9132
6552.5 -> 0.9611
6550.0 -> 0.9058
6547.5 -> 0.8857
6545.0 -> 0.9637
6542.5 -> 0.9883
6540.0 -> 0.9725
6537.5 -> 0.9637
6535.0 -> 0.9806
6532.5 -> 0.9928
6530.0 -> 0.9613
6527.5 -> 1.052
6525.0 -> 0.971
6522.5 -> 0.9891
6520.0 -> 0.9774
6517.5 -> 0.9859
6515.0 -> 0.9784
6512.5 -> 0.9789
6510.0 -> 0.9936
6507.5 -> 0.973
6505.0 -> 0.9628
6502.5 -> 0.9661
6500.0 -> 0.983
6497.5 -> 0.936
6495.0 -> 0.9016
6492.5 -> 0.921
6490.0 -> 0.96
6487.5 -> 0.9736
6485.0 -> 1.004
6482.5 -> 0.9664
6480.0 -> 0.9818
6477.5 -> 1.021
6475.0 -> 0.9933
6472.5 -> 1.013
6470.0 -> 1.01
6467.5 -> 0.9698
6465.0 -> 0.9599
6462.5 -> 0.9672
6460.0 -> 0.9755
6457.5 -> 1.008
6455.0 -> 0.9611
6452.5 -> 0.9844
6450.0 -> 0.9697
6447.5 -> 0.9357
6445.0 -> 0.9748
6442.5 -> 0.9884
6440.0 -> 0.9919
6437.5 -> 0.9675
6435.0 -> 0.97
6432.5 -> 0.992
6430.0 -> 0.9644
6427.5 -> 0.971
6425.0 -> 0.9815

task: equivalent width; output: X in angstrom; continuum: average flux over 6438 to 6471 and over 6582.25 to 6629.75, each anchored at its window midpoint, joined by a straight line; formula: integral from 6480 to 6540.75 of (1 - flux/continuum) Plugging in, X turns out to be 0.19 angstrom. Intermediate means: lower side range 0.976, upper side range 0.976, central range 0.973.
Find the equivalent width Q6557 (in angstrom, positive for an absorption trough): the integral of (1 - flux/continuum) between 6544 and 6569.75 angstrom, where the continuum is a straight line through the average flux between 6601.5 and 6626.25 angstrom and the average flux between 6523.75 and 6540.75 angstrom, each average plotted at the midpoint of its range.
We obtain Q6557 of 2.1 angstrom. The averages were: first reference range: 0.985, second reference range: 0.98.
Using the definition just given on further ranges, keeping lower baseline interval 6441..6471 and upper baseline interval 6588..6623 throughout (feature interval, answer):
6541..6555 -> 0.5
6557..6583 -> 1.5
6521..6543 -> -0.2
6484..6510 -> 0.4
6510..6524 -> -0.1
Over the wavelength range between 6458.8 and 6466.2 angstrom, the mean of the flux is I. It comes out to 0.968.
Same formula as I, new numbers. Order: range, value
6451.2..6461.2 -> 0.982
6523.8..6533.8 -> 0.994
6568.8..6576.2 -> 0.939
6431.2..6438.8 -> 0.977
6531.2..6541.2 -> 0.977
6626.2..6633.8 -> 0.968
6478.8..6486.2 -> 0.984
